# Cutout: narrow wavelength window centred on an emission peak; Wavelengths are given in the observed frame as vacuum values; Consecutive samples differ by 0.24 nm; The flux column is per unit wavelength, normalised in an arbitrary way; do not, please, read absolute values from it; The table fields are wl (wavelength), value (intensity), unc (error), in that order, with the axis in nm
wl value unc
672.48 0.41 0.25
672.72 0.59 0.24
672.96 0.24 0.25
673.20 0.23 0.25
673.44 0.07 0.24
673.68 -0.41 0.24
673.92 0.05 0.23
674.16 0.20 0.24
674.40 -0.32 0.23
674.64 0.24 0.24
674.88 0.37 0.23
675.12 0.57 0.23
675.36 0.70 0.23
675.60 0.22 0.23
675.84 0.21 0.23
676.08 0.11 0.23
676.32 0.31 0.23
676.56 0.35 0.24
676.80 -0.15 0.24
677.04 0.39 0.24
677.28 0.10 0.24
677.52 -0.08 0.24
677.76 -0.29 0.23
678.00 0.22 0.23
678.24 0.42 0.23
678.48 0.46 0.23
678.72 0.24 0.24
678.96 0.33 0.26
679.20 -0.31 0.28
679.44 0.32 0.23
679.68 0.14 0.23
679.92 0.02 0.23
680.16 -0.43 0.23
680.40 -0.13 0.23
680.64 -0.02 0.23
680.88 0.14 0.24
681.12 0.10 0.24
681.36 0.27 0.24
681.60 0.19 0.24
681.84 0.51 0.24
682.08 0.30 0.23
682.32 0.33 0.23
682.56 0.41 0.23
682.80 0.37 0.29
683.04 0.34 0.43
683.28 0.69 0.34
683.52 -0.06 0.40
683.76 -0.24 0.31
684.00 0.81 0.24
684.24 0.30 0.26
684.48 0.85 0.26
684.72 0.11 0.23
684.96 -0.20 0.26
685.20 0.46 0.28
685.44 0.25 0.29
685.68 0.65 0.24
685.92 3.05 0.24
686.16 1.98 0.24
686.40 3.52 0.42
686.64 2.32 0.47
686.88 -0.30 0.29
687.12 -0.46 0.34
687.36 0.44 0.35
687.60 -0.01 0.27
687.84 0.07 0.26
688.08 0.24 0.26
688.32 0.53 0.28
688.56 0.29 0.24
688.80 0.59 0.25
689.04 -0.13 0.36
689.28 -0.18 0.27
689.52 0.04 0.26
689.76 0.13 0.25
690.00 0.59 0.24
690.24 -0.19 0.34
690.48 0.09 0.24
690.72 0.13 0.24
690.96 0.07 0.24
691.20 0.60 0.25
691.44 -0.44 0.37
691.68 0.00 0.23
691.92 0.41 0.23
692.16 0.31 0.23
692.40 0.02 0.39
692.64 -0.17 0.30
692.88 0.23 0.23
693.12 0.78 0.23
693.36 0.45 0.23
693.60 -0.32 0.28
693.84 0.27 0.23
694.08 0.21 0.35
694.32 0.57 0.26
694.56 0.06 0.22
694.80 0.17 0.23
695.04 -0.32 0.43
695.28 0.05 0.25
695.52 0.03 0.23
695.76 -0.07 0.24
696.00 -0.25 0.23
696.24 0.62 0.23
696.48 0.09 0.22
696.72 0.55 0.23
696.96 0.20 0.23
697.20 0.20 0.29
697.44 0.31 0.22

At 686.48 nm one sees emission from [O II] 3727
